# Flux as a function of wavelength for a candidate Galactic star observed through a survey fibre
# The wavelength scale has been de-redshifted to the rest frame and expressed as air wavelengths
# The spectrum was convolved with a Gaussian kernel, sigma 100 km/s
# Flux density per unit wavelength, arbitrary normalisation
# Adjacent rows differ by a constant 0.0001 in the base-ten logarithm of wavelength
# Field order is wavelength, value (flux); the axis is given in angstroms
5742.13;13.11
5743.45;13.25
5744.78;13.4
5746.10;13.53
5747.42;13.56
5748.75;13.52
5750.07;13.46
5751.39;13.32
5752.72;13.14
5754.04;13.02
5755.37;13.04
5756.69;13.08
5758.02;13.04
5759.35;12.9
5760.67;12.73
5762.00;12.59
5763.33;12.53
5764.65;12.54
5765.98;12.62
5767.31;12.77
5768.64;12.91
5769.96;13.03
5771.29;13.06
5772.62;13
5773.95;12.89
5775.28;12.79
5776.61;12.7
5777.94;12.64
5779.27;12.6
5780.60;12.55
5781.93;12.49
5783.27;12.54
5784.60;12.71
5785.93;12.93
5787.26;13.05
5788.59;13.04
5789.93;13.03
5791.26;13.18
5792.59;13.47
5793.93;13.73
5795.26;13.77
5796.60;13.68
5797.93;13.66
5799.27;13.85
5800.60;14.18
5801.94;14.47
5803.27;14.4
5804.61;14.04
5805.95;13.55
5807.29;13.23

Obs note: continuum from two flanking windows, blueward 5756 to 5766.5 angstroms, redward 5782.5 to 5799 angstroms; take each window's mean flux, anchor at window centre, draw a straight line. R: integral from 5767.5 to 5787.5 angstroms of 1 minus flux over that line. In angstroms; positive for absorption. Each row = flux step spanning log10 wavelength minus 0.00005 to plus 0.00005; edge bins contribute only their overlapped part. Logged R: 0.4 angstroms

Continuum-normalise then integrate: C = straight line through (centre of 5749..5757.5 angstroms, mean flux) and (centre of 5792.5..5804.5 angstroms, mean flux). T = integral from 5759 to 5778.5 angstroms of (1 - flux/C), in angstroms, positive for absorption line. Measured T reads 1.0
